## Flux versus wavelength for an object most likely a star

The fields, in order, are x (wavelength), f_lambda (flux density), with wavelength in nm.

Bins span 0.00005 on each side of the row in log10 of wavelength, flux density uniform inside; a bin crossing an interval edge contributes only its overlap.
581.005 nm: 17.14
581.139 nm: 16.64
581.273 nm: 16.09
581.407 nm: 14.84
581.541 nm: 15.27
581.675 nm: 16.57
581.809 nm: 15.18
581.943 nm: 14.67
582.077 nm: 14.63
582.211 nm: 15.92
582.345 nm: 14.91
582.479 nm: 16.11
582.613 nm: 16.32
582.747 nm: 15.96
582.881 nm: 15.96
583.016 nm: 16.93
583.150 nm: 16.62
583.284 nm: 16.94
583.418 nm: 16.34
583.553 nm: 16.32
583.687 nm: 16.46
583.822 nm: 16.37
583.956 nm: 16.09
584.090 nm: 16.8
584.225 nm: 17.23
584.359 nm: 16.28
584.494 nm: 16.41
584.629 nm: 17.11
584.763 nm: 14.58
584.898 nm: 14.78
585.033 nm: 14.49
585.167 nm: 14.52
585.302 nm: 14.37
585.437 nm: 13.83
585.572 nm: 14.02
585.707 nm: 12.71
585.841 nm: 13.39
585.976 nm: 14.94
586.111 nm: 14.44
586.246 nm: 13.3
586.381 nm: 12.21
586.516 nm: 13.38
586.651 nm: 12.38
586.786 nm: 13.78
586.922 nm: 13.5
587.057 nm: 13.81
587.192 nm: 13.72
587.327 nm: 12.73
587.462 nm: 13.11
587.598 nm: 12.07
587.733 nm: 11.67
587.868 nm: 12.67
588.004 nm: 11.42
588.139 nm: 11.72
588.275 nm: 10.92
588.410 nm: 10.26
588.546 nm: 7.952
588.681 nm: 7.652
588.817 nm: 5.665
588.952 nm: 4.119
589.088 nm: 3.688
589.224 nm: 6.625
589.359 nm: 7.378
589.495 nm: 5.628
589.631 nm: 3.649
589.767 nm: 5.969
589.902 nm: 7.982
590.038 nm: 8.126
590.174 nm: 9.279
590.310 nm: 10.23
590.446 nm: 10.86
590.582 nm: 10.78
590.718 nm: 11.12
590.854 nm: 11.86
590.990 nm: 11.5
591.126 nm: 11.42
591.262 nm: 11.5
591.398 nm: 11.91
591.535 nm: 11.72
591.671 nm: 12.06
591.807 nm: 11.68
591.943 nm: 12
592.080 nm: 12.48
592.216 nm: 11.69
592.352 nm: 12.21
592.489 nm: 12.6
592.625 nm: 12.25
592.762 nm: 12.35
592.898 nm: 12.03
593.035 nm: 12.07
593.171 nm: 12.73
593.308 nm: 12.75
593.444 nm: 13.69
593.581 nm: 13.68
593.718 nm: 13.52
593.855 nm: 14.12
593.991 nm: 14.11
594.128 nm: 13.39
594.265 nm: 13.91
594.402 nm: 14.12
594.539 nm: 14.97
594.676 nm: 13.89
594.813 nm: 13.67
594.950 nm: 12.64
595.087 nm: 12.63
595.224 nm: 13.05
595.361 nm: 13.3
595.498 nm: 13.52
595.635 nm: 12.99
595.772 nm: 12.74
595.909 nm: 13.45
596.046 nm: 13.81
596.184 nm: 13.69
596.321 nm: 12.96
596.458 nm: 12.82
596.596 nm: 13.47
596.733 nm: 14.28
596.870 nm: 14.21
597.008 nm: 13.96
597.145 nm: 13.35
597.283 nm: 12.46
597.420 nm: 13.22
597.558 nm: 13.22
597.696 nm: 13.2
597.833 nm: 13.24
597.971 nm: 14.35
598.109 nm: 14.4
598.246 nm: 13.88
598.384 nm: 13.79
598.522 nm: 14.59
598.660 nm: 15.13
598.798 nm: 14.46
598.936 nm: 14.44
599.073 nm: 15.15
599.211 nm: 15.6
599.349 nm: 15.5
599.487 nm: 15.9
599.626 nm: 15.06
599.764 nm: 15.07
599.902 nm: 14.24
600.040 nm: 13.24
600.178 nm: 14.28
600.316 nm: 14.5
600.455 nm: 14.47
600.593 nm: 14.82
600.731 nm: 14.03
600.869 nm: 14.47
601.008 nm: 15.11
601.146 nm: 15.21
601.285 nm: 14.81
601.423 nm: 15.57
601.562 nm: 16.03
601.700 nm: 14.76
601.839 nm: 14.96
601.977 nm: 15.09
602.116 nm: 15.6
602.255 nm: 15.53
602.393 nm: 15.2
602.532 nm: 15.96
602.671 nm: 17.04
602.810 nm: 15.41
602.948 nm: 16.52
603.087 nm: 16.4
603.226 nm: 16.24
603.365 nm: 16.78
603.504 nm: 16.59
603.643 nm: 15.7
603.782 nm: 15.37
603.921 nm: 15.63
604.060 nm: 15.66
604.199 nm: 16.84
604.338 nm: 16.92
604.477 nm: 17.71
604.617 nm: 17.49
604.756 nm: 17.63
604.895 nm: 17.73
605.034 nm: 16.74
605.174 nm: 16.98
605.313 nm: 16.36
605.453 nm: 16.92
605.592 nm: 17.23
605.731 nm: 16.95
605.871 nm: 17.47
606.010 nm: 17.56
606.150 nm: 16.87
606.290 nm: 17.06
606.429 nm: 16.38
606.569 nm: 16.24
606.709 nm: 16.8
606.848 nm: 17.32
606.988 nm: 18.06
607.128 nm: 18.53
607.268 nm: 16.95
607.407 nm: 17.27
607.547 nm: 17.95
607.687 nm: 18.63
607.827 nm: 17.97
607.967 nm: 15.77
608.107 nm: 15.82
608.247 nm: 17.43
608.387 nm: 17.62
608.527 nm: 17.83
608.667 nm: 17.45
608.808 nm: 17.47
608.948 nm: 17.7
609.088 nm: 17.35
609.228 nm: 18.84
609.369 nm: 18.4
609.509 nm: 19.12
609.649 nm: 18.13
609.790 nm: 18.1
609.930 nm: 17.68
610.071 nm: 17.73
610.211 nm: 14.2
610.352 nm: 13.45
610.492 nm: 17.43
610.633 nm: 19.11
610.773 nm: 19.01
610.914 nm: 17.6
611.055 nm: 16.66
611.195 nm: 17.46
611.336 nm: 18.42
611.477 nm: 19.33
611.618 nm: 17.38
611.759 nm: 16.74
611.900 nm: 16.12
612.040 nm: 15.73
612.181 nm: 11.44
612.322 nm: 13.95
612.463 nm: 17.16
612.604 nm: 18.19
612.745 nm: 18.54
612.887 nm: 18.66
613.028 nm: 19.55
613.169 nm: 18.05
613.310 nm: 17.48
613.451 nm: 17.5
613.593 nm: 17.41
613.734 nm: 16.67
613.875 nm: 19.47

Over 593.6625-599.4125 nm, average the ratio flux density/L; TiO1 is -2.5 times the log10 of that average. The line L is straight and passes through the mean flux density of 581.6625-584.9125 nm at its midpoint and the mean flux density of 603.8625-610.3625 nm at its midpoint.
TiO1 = 0.21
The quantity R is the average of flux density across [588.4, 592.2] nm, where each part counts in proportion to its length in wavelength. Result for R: 9.13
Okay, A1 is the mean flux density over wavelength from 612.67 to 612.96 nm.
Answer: 18.6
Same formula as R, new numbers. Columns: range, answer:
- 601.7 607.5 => 16.6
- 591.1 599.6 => 13.4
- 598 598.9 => 14.4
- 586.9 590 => 9.22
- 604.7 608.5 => 17.2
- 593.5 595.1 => 13.7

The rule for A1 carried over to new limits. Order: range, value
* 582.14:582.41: 15.4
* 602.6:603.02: 16.3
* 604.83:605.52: 16.9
